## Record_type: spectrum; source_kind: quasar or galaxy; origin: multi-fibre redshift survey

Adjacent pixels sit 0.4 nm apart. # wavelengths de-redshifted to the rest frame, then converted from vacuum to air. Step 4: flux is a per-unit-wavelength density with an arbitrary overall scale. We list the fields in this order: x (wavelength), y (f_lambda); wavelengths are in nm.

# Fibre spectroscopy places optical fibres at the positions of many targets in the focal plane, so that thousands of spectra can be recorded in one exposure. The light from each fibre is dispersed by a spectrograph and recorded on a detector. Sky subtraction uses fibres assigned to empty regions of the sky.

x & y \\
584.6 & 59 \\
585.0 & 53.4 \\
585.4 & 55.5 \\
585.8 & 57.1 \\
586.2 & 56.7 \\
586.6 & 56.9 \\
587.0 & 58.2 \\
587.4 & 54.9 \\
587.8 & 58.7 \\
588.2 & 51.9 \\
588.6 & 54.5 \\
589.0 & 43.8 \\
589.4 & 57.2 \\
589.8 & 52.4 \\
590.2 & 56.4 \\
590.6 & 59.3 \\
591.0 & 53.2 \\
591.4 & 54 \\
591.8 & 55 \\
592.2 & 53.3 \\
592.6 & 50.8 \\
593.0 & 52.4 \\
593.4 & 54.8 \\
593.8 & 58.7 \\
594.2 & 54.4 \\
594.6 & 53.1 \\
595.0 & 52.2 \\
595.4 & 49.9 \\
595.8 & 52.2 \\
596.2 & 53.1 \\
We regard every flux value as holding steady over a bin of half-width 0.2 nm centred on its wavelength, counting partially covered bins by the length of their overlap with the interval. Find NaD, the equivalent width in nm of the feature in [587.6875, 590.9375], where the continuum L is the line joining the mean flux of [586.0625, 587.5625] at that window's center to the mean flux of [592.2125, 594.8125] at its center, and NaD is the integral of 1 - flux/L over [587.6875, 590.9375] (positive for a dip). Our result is 0.09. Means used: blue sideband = 56.7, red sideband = 54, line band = 54.1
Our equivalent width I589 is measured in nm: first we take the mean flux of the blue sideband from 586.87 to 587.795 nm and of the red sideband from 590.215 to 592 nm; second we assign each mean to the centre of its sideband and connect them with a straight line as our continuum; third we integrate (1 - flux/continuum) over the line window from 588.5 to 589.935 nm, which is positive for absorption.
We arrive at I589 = 0.11 nm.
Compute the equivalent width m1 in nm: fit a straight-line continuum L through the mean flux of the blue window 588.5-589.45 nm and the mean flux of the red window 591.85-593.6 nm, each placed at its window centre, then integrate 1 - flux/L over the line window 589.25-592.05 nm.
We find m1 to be -0.19 nm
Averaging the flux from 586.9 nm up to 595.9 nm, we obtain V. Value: 53.9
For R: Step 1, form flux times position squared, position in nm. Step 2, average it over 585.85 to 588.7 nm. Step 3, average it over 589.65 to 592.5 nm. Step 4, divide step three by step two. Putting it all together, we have 0.99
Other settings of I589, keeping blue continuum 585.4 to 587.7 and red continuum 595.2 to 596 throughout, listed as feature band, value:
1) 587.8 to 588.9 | 0.04 nm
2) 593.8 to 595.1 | -0.06 nm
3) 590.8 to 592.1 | -0.01 nm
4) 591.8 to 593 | 0.01 nm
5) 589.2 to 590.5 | -0.02 nm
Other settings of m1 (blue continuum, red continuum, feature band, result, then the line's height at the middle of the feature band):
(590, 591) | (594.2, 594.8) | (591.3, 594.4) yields 0.04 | 54.9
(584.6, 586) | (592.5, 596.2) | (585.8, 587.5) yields -0.04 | 55.5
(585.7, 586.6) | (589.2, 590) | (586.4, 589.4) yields 0.08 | 55.8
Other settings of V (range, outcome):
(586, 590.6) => 54.9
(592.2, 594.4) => 54.1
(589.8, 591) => 56.2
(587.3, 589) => 53.7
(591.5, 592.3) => 54.2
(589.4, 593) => 54.4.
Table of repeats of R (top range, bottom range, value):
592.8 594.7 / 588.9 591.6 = 1.02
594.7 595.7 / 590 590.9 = 0.91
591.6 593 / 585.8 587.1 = 0.94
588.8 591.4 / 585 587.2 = 0.96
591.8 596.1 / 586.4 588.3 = 0.97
